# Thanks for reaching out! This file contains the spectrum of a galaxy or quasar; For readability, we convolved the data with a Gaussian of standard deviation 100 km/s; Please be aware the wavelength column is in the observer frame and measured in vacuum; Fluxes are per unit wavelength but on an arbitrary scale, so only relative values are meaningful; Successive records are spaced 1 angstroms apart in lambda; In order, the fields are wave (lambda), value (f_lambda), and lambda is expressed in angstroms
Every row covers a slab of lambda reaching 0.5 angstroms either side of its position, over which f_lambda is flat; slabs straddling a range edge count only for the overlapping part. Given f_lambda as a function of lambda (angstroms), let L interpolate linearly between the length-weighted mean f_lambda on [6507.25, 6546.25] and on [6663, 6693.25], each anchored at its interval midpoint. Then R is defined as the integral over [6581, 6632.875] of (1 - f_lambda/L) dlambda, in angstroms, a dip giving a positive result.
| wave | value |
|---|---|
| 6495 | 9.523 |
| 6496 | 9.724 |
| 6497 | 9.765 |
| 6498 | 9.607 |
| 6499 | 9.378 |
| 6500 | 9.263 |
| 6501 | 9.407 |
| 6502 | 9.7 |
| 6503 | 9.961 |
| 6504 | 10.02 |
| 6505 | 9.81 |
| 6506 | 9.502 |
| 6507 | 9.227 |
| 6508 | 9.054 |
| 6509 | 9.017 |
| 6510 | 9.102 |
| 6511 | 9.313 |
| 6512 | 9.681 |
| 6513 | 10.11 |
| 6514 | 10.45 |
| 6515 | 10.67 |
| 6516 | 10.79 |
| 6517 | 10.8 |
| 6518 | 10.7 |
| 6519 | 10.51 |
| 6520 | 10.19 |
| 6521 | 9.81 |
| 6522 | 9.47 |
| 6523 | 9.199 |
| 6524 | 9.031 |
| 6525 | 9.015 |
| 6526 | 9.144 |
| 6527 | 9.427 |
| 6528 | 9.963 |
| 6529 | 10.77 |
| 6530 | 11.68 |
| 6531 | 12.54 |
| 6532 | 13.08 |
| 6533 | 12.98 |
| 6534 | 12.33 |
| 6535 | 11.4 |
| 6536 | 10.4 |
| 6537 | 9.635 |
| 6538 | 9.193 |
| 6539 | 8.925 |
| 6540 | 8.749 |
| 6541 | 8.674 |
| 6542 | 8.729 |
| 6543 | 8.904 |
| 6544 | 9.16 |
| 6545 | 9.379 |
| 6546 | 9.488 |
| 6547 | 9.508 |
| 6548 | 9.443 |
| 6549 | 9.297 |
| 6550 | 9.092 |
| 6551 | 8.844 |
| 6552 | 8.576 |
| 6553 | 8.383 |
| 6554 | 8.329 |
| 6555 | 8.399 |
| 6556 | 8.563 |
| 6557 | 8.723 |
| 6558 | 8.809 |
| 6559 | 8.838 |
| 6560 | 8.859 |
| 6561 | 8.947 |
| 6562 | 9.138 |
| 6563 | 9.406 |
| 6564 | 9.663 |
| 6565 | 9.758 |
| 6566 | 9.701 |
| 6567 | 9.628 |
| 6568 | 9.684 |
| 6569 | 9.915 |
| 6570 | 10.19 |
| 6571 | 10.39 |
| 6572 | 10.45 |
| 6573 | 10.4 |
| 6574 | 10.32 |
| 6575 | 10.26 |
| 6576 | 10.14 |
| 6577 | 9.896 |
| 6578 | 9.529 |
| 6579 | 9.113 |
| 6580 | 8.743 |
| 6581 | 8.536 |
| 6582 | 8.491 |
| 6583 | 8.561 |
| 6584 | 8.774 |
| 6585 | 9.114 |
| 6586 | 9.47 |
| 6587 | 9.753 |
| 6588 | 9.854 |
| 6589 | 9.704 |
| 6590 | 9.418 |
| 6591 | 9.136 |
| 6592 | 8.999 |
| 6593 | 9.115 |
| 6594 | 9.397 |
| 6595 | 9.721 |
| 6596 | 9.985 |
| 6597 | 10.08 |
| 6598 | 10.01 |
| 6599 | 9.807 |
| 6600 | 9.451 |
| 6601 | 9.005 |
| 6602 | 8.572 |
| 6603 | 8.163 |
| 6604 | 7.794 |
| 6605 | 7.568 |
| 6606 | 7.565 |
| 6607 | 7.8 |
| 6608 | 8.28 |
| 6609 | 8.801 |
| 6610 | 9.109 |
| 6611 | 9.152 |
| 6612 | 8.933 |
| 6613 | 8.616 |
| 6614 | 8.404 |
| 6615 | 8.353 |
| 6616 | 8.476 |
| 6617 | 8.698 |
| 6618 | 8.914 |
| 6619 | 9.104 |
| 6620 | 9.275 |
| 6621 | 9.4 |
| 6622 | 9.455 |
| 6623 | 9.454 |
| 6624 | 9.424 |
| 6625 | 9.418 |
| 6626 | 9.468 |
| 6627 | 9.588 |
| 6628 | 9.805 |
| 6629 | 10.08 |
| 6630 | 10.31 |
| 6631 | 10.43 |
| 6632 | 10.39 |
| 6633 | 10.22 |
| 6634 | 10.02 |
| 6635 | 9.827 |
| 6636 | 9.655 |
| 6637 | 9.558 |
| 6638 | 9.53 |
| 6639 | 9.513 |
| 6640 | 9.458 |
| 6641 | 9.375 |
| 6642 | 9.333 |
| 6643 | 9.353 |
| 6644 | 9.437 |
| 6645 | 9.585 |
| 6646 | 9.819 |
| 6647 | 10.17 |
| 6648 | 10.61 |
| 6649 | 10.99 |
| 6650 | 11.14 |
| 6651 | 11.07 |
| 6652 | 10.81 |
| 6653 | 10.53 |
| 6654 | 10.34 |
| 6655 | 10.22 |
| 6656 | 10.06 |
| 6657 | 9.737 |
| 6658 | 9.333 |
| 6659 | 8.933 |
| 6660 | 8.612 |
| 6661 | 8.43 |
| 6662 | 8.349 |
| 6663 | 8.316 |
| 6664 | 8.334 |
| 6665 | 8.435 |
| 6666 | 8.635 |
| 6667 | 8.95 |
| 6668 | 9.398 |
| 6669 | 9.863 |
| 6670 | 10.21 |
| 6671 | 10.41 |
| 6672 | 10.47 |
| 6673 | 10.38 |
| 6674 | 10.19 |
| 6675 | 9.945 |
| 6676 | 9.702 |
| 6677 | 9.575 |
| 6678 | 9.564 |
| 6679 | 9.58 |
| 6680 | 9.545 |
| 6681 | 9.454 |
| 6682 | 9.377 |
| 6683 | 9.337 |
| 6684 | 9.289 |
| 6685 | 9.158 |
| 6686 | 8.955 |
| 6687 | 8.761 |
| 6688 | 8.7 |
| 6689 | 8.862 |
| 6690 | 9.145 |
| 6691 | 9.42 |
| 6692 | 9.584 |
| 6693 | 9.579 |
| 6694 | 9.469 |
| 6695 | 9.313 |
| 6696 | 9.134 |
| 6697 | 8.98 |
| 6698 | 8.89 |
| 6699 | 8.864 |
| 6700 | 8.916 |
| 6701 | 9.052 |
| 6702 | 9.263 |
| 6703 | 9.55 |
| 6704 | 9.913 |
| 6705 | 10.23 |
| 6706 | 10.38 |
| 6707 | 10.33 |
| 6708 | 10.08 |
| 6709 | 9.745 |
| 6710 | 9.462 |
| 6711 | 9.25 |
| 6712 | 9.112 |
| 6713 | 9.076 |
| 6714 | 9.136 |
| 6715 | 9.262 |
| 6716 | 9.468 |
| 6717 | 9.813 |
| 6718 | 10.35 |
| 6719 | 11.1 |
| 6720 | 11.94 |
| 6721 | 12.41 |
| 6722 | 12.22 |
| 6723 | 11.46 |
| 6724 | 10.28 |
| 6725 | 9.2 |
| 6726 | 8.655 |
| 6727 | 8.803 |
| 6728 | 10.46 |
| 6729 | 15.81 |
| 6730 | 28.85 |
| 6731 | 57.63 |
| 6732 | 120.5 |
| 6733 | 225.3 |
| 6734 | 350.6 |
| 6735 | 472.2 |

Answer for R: 2.9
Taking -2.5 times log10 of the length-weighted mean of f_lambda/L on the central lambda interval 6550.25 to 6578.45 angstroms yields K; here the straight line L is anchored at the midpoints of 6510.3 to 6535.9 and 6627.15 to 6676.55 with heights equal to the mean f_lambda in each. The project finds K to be 0.09 mag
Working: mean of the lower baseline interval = 10.5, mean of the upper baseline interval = 9.76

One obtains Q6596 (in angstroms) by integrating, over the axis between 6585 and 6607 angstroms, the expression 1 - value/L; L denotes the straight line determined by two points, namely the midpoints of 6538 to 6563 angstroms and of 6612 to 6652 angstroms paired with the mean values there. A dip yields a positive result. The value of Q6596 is 0.4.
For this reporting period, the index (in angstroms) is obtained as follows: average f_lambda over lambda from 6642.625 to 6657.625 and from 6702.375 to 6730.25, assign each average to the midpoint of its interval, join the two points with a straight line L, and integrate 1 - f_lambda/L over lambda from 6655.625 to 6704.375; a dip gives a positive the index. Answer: 5.5 angstroms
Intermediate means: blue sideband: 10.3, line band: 9.3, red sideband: 10.8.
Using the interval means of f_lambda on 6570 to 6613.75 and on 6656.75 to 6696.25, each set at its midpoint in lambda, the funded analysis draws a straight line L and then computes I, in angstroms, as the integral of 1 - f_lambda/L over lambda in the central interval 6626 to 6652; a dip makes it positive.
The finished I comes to -2.0 angstroms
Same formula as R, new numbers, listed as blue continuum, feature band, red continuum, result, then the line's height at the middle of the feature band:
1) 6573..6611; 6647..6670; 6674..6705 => -0.87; 9.27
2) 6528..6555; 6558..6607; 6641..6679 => 2.42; 9.82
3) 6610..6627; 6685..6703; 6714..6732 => 7.08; 15.1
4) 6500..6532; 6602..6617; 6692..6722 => 2.27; 9.87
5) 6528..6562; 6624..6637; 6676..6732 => 1.18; 10.9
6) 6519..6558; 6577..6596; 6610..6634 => 0.56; 9.51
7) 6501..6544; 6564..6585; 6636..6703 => 0.49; 9.84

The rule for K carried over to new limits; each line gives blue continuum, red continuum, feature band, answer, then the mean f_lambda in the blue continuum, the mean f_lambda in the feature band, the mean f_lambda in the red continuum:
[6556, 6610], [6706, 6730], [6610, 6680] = 0.039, 9.26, 9.58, 10.7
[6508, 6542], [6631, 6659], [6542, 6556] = 0.133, 10.2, 8.96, 9.99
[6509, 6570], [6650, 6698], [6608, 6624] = 0.075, 9.71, 8.94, 9.47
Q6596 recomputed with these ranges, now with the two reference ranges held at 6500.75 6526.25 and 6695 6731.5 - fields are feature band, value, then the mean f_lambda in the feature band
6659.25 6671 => 2.5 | 8.93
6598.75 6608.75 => 2.2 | 8.38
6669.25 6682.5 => 1.8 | 9.88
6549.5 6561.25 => 1.7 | 8.69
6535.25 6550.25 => 1.2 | 9.28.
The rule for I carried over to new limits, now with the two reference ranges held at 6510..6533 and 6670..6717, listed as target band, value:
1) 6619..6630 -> 0.3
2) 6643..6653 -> -0.7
